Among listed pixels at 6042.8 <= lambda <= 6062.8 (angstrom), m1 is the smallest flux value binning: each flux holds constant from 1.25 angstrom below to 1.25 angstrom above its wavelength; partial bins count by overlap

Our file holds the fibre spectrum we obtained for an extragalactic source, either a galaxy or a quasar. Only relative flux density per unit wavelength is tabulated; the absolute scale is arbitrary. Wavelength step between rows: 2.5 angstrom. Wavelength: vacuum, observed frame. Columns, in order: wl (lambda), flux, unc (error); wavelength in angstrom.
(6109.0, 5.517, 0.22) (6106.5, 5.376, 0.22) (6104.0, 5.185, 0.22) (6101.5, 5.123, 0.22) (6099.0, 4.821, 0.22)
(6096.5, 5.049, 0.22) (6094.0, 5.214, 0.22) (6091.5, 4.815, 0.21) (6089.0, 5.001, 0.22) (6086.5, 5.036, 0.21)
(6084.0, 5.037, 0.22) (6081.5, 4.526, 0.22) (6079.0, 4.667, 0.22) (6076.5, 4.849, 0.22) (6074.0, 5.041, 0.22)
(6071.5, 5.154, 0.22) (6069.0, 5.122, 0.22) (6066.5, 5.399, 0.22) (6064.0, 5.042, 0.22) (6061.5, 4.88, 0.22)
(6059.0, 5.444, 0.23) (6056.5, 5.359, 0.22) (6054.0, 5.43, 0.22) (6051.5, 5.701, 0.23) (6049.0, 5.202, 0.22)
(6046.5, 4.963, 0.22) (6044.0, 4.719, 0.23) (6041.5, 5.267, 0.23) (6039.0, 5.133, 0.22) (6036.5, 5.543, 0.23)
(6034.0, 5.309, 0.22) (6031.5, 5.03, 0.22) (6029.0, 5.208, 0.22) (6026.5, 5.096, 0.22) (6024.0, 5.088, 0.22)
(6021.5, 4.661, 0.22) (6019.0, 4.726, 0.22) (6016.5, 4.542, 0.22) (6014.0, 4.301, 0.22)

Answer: 4.719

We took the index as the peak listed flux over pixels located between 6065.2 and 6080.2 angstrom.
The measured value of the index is 5.399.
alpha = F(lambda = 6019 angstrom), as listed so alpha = 4.726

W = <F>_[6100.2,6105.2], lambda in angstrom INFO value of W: 5.15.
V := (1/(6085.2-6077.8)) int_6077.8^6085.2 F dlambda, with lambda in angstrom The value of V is 4.74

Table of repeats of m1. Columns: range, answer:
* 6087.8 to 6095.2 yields 4.815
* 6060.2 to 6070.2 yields 4.88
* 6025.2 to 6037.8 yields 5.03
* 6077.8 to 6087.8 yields 4.526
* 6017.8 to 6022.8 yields 4.661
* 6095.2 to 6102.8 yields 4.821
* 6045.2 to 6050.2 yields 4.963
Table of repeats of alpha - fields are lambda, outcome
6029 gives 5.208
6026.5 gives 5.096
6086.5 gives 5.036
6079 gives 4.667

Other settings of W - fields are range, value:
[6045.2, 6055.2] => 5.32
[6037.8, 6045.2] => 5.04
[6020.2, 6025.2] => 4.87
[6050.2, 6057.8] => 5.49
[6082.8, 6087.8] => 5.04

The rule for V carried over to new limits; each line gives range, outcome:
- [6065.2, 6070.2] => 5.26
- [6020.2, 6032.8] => 5.02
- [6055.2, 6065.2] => 5.18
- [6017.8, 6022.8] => 4.7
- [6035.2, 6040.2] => 5.34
